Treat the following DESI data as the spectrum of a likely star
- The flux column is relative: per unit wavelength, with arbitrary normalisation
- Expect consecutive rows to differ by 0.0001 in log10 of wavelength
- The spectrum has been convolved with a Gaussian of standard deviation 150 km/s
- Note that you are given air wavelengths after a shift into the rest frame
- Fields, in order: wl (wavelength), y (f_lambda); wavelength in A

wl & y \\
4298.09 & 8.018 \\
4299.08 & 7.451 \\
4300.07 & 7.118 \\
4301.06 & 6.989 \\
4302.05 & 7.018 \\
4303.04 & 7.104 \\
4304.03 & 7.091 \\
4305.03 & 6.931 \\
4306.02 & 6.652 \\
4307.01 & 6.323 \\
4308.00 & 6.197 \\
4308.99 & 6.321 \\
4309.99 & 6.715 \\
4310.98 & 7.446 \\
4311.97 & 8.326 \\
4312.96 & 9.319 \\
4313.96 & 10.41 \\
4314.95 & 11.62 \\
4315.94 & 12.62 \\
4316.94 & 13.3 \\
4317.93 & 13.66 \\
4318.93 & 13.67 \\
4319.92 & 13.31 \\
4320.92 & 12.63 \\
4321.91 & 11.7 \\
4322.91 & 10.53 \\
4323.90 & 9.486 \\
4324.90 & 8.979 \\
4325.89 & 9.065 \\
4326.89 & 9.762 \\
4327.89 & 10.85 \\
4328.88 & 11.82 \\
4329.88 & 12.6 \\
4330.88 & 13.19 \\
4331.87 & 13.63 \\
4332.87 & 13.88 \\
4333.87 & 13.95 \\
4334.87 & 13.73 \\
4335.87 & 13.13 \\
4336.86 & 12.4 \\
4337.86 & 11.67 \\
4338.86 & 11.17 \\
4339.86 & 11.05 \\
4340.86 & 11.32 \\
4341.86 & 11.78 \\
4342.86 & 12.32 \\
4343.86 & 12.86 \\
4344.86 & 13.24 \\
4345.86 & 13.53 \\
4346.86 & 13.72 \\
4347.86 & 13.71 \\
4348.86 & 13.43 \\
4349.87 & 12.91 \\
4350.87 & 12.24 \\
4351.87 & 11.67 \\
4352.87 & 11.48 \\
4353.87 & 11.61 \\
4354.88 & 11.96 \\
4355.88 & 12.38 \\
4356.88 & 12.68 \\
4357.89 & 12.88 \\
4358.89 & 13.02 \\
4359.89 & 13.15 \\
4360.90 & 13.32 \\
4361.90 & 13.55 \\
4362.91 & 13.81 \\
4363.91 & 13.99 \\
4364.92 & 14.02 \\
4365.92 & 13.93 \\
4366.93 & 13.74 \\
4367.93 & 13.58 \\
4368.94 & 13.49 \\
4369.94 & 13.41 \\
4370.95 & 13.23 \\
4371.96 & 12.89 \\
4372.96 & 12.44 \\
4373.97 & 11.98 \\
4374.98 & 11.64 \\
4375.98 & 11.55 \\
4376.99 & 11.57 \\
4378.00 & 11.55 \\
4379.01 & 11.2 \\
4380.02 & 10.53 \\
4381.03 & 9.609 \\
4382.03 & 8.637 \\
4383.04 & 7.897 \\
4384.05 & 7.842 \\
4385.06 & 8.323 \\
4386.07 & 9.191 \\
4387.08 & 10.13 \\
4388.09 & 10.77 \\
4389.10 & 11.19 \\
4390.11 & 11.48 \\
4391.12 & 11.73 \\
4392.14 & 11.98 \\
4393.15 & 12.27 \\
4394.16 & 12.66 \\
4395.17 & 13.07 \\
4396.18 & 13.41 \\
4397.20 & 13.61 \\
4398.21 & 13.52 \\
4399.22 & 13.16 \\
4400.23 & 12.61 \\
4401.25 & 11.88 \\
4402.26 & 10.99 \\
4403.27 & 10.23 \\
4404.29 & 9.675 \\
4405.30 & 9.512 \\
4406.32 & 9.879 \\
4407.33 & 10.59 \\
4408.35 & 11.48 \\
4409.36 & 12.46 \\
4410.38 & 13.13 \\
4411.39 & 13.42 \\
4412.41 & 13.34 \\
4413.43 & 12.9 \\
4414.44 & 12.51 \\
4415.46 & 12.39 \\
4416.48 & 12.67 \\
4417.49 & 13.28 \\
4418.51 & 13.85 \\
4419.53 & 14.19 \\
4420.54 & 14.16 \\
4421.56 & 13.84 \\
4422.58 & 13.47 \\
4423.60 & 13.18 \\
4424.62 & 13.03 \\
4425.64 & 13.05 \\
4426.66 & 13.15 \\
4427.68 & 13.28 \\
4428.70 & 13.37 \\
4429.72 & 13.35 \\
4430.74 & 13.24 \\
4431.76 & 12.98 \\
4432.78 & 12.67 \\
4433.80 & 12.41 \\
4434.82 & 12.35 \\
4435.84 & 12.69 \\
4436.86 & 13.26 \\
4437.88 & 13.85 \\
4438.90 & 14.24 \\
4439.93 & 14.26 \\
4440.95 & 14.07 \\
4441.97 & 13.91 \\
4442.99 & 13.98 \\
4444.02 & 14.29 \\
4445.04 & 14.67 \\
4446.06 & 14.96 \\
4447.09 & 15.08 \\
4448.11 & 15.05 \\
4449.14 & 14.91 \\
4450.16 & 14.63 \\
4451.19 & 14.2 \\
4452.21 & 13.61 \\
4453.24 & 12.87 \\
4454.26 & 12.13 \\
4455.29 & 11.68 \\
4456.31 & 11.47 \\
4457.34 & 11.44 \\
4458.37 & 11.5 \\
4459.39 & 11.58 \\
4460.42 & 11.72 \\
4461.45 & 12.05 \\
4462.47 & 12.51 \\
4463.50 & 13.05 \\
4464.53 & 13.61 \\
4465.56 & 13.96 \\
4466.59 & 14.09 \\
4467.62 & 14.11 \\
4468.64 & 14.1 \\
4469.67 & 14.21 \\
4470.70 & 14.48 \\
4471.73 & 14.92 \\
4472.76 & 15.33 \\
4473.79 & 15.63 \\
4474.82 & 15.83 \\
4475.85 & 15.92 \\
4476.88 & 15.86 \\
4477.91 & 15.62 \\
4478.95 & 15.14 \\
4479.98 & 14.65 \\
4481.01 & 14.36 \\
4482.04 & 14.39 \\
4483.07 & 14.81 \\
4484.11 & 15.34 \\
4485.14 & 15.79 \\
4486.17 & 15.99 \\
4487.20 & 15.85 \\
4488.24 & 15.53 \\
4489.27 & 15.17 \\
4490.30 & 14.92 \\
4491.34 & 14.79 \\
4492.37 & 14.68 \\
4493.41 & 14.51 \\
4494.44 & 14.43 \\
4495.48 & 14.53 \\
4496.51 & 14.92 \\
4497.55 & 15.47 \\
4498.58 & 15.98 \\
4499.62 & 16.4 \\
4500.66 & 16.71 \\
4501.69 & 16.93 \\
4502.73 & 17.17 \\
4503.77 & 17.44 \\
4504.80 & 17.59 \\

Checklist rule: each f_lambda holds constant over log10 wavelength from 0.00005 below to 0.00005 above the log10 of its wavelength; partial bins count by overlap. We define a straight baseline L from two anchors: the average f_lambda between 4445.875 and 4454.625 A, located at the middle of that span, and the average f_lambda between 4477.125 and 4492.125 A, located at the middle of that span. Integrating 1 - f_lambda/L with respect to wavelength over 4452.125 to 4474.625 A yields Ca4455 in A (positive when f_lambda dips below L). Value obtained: 2.1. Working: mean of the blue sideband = 14.2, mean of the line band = 13.2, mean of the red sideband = 15.2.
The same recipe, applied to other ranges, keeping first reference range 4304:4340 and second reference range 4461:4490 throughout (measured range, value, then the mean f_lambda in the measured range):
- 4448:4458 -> 0.7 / 13.1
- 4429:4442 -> 0.4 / 13.3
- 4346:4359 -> -1.2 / 12.6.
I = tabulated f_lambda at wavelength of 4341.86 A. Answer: 11.78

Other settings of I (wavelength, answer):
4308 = 6.197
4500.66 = 16.71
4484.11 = 15.34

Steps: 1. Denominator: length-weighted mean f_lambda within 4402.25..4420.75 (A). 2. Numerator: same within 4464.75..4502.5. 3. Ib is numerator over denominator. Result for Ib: 1.25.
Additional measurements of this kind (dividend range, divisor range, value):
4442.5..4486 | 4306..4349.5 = 1.24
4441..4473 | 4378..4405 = 1.22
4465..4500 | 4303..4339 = 1.42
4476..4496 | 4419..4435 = 1.14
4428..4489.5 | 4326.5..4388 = 1.15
